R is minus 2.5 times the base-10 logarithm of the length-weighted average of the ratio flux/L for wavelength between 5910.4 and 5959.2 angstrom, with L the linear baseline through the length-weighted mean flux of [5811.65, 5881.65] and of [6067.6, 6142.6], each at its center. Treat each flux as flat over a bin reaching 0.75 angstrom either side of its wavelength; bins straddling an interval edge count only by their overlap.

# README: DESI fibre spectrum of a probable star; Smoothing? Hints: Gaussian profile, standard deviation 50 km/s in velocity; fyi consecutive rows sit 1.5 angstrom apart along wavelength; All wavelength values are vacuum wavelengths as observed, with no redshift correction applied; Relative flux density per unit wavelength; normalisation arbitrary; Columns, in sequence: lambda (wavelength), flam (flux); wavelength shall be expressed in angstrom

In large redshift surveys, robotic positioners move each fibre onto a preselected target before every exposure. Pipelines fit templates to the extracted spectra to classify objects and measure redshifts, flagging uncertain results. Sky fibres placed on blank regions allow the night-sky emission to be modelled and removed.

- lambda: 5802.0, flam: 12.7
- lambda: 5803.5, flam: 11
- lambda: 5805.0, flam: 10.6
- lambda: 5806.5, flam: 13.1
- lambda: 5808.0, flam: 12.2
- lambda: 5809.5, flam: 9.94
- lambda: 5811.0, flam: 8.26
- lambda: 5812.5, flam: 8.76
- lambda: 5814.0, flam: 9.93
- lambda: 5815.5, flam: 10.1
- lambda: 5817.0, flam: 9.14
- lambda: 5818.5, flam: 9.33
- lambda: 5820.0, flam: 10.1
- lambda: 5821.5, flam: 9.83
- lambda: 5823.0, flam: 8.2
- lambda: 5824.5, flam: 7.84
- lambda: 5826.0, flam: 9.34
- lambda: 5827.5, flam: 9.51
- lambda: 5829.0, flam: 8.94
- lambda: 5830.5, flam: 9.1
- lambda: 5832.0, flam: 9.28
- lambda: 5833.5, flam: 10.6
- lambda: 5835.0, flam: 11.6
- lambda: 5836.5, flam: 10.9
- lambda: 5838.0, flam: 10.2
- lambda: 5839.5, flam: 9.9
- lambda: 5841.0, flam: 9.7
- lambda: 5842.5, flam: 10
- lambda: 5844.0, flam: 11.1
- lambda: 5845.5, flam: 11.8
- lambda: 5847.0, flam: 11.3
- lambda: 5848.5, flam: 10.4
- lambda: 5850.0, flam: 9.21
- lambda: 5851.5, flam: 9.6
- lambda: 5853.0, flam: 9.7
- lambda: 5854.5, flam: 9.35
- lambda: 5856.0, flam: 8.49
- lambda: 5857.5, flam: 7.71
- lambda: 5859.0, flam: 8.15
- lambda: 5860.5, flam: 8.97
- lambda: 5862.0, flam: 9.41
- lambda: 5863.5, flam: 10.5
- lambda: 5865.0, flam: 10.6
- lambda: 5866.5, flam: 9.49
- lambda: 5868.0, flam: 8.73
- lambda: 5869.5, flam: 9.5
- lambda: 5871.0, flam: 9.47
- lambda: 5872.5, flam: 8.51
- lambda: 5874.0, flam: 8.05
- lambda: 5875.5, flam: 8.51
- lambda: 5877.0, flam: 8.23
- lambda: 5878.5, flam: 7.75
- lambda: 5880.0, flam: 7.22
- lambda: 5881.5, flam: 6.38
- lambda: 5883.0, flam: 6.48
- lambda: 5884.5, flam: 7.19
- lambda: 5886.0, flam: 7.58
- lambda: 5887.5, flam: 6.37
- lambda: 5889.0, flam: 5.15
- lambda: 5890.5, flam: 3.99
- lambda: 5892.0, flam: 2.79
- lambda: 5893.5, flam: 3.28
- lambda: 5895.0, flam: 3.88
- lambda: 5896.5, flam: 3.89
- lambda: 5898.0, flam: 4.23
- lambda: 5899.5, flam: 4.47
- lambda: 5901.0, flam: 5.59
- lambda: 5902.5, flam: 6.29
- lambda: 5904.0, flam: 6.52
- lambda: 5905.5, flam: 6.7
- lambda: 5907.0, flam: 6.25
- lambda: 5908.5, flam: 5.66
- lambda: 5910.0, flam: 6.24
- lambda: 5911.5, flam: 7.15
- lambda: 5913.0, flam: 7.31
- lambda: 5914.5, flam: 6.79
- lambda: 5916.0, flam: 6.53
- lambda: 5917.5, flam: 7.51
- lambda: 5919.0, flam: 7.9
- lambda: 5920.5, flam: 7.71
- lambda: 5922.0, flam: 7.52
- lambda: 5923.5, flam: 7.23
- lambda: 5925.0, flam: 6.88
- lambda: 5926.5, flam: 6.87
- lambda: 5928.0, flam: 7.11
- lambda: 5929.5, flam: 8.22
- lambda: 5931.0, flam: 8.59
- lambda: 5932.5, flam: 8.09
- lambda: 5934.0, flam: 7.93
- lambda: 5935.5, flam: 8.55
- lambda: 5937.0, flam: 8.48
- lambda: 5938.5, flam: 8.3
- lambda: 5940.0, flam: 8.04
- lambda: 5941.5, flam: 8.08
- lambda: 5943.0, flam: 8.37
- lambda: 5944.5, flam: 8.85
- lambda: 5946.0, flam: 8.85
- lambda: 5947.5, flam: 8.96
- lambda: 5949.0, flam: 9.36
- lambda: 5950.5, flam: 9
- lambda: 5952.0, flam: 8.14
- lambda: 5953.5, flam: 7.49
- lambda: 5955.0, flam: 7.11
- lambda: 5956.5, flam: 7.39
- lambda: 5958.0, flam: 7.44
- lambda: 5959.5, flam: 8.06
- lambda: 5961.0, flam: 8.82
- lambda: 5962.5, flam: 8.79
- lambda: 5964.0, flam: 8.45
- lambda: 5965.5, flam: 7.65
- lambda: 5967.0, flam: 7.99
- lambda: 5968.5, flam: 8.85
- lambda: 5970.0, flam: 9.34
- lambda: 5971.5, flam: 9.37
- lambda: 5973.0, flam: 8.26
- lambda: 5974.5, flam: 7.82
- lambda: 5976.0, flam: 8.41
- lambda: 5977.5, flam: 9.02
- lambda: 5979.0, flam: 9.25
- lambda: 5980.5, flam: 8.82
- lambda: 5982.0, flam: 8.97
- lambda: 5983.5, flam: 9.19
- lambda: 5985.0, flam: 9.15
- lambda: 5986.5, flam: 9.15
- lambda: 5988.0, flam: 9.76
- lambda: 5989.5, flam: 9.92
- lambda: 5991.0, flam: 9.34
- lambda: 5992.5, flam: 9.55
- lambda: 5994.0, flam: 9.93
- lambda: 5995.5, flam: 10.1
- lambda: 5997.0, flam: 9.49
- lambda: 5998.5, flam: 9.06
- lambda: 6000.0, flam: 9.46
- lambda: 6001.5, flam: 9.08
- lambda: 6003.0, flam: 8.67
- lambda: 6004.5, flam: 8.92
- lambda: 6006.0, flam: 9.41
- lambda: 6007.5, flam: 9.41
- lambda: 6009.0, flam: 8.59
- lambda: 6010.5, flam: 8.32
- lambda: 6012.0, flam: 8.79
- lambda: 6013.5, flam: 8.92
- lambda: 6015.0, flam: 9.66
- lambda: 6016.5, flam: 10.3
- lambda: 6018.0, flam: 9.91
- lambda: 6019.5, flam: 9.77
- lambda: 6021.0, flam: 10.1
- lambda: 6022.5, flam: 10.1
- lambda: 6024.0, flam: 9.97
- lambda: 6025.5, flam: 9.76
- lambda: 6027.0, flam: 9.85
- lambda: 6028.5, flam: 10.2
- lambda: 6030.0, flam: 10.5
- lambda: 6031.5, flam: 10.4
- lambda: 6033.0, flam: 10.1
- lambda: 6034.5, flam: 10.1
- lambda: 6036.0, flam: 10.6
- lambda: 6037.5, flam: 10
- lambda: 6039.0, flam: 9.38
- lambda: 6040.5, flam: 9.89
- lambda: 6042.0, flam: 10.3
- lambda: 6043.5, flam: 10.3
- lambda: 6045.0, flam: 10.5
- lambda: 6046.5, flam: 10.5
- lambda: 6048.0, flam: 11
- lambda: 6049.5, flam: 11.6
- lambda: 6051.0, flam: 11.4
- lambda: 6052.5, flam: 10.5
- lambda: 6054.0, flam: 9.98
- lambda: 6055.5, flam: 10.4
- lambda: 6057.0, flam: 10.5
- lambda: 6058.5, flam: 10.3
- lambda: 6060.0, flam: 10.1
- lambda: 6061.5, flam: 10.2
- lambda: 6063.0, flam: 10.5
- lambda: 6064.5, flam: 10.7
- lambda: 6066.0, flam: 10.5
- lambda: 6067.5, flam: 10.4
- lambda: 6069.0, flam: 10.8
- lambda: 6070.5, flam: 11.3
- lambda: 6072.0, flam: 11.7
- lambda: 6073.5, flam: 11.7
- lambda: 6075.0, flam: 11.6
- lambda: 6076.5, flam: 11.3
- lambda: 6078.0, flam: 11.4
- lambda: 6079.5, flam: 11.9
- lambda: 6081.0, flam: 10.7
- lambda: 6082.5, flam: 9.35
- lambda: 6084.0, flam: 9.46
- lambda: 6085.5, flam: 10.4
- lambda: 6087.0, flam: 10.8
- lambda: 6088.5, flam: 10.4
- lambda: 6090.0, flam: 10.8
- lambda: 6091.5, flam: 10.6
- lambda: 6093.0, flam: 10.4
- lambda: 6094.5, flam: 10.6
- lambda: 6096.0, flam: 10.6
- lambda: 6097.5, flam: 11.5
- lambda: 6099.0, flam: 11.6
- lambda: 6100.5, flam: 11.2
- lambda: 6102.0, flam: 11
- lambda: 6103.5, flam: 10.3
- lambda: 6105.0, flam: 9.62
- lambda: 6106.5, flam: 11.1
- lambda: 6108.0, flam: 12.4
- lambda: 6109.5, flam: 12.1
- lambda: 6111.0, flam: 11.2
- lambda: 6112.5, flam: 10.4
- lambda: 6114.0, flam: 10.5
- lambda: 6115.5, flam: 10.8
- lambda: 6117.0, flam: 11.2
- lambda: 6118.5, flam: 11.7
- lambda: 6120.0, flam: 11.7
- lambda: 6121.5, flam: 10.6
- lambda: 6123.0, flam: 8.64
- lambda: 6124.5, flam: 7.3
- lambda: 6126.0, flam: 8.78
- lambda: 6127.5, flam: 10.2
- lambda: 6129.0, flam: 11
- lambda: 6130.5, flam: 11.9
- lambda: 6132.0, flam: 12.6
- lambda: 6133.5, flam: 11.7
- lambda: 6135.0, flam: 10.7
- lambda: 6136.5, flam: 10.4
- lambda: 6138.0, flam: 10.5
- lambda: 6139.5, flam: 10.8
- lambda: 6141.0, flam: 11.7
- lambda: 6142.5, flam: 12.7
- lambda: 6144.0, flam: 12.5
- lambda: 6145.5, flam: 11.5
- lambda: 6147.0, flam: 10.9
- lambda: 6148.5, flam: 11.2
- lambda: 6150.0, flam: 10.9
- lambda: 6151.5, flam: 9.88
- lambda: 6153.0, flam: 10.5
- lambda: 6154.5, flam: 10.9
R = 0.250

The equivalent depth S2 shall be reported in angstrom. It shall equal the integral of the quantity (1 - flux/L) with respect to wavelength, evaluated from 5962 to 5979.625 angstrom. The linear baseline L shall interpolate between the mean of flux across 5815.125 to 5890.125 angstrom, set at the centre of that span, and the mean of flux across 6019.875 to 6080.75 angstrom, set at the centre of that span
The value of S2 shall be 2.4 angstrom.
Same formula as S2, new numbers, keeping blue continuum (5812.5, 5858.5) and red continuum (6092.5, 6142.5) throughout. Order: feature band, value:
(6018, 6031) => 0.5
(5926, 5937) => 2.3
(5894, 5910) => 7.4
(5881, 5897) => 7.6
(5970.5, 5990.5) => 2.5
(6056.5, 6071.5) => 0.1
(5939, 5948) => 1.5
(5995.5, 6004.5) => 1.0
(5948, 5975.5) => 5.2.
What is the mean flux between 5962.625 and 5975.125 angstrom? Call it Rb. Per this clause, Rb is 8.49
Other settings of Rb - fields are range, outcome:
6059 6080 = 11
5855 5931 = 7.08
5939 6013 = 8.78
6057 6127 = 10.7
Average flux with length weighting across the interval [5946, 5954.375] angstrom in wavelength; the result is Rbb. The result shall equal 8.59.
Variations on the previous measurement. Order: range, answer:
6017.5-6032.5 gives 10.1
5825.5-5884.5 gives 9.3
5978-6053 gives 9.75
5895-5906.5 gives 5.3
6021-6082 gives 10.6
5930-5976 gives 8.35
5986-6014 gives 9.26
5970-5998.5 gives 9.19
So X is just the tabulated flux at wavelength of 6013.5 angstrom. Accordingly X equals 8.92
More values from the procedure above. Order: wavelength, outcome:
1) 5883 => 6.48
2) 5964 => 8.45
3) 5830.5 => 9.1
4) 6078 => 11.4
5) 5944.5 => 8.85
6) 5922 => 7.52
